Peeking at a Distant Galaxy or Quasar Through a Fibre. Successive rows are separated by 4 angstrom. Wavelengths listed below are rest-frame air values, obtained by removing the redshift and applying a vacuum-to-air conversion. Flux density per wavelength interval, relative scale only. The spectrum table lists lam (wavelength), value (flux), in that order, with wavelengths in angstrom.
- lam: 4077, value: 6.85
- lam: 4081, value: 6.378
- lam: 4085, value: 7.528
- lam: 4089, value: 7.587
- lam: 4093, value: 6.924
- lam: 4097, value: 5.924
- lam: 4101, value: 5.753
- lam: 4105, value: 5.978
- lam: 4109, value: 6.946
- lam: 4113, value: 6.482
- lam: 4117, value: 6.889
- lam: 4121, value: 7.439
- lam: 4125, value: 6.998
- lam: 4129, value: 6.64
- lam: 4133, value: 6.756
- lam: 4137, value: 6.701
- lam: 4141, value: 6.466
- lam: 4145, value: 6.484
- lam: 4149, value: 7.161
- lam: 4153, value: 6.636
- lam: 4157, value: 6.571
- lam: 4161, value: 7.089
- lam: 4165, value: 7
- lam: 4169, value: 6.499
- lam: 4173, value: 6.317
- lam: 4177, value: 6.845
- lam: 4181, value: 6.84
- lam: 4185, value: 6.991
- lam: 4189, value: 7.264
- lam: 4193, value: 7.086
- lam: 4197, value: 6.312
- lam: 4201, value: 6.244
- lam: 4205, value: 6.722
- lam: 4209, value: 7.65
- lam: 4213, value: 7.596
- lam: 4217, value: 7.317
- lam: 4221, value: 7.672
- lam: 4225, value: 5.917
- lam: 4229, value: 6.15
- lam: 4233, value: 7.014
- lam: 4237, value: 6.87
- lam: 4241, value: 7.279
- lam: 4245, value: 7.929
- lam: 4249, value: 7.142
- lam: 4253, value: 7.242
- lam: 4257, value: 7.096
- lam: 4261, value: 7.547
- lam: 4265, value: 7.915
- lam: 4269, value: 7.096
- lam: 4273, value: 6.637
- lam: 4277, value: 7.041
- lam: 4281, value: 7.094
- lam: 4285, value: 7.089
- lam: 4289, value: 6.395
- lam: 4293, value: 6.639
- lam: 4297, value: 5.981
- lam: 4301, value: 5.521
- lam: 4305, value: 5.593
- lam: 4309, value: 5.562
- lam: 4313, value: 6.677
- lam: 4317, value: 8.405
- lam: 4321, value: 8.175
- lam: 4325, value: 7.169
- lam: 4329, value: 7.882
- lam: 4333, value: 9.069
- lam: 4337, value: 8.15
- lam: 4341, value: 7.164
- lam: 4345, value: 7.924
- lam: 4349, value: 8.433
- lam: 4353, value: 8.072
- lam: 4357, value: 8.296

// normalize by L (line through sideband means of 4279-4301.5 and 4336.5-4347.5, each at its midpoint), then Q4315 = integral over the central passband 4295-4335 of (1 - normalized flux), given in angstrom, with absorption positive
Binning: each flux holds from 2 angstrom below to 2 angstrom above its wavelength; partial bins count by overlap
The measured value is 0.7 angstrom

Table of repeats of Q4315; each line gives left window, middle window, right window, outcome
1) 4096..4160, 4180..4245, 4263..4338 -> -1.3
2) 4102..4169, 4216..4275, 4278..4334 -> -2.3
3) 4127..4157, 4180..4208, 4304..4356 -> 0.5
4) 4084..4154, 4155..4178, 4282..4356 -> 0.4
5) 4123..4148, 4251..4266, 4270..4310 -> -2.2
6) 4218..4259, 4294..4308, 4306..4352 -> 3.2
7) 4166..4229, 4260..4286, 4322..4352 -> 0.9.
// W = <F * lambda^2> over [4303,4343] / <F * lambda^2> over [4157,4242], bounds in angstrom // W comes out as 1.1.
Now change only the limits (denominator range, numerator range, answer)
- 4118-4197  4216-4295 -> 1.08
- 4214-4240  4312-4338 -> 1.22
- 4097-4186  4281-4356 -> 1.18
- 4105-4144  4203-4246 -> 1.10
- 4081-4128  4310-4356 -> 1.30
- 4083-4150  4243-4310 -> 1.09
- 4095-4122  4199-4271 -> 1.17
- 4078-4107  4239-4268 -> 1.22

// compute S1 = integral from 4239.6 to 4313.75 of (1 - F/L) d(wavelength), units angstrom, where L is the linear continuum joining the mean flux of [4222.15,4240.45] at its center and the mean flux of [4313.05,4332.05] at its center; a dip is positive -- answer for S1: 3.85 angstrom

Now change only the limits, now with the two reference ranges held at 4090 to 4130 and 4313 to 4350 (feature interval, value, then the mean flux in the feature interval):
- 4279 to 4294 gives 1.7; 6.82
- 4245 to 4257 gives 0.3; 7.3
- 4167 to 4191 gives 0.8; 6.79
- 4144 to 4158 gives 0.3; 6.74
